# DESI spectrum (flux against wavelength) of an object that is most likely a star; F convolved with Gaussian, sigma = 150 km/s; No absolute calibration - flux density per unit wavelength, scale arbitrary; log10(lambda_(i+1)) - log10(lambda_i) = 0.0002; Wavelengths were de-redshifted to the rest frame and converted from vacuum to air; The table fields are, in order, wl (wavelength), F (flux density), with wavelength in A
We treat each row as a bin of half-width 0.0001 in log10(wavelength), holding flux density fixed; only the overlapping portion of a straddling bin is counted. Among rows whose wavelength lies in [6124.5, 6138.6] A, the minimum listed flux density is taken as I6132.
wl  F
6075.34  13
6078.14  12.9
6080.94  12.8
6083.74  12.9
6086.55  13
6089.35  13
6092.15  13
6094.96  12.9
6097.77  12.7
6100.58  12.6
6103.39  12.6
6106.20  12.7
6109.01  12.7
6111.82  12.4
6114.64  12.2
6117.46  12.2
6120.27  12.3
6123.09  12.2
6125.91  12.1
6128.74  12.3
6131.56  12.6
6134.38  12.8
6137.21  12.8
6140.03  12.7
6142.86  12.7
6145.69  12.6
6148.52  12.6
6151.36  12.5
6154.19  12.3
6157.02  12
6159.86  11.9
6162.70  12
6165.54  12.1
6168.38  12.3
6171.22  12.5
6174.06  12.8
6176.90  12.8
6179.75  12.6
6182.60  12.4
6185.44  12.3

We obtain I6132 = 12.1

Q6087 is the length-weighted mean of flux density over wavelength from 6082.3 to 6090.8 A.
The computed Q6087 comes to 13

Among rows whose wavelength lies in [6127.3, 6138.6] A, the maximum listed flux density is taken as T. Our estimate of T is 12.8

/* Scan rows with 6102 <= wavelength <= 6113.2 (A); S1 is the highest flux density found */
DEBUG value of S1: 12.7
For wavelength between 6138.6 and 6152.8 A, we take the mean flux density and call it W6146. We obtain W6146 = 12.6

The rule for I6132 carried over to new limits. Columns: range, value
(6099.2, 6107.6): 12.6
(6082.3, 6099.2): 12.7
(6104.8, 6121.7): 12.2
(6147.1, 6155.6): 12.3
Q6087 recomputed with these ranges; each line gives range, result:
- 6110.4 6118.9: 12.3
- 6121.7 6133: 12.3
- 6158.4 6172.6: 12.2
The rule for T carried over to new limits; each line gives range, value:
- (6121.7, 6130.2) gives 12.3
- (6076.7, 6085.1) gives 12.9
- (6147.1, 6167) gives 12.6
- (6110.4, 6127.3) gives 12.4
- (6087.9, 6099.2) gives 13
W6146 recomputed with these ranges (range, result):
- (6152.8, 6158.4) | 12.2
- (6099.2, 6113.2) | 12.6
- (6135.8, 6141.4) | 12.8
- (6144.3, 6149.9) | 12.6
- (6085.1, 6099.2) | 12.9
